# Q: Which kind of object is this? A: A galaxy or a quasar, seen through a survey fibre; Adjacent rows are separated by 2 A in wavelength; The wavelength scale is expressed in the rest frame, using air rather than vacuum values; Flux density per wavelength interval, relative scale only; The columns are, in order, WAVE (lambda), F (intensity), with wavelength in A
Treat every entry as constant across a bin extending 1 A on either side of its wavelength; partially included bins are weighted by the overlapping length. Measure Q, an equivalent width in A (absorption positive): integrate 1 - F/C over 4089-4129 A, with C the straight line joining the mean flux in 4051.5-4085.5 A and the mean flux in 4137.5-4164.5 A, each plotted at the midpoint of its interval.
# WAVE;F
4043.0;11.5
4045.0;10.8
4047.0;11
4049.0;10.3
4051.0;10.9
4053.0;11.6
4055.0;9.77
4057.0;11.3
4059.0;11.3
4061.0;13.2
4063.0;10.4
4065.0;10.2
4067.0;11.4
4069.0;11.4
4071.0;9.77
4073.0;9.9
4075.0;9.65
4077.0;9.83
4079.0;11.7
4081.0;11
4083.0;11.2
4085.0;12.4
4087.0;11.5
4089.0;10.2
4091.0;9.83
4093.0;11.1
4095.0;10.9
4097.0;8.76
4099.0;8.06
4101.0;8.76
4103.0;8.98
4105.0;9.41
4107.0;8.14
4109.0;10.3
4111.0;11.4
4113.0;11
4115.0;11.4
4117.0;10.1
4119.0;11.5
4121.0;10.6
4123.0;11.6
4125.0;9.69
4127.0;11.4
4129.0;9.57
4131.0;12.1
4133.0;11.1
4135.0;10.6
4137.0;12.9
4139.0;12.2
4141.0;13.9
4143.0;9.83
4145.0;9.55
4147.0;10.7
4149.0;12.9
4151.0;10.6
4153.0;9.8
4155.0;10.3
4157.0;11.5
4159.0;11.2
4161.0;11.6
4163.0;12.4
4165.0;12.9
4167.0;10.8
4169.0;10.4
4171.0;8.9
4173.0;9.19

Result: 3.5 A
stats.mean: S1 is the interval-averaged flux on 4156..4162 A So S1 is 11.4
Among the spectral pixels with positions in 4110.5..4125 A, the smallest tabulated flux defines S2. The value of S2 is 9.69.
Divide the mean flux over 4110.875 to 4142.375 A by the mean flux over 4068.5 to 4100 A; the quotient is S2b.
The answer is 1.1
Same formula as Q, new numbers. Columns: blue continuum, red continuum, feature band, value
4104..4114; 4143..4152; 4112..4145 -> -2.31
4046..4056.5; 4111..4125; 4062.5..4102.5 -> 1.71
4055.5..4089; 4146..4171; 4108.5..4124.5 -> 0.14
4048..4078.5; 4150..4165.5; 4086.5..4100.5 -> 1.22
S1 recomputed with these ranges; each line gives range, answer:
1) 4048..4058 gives 10.8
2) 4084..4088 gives 11.9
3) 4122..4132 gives 10.9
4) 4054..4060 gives 10.8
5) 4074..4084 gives 10.7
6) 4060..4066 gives 11.3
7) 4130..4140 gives 11.8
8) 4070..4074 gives 9.84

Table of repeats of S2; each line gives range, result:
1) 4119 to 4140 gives 9.57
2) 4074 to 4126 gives 8.06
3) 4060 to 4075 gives 9.65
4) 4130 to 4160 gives 9.55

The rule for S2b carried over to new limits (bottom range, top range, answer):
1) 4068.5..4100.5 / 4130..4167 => 1.10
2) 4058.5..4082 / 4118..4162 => 1.03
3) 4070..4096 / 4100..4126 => 0.96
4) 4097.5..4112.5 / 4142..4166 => 1.19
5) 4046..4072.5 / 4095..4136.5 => 0.94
